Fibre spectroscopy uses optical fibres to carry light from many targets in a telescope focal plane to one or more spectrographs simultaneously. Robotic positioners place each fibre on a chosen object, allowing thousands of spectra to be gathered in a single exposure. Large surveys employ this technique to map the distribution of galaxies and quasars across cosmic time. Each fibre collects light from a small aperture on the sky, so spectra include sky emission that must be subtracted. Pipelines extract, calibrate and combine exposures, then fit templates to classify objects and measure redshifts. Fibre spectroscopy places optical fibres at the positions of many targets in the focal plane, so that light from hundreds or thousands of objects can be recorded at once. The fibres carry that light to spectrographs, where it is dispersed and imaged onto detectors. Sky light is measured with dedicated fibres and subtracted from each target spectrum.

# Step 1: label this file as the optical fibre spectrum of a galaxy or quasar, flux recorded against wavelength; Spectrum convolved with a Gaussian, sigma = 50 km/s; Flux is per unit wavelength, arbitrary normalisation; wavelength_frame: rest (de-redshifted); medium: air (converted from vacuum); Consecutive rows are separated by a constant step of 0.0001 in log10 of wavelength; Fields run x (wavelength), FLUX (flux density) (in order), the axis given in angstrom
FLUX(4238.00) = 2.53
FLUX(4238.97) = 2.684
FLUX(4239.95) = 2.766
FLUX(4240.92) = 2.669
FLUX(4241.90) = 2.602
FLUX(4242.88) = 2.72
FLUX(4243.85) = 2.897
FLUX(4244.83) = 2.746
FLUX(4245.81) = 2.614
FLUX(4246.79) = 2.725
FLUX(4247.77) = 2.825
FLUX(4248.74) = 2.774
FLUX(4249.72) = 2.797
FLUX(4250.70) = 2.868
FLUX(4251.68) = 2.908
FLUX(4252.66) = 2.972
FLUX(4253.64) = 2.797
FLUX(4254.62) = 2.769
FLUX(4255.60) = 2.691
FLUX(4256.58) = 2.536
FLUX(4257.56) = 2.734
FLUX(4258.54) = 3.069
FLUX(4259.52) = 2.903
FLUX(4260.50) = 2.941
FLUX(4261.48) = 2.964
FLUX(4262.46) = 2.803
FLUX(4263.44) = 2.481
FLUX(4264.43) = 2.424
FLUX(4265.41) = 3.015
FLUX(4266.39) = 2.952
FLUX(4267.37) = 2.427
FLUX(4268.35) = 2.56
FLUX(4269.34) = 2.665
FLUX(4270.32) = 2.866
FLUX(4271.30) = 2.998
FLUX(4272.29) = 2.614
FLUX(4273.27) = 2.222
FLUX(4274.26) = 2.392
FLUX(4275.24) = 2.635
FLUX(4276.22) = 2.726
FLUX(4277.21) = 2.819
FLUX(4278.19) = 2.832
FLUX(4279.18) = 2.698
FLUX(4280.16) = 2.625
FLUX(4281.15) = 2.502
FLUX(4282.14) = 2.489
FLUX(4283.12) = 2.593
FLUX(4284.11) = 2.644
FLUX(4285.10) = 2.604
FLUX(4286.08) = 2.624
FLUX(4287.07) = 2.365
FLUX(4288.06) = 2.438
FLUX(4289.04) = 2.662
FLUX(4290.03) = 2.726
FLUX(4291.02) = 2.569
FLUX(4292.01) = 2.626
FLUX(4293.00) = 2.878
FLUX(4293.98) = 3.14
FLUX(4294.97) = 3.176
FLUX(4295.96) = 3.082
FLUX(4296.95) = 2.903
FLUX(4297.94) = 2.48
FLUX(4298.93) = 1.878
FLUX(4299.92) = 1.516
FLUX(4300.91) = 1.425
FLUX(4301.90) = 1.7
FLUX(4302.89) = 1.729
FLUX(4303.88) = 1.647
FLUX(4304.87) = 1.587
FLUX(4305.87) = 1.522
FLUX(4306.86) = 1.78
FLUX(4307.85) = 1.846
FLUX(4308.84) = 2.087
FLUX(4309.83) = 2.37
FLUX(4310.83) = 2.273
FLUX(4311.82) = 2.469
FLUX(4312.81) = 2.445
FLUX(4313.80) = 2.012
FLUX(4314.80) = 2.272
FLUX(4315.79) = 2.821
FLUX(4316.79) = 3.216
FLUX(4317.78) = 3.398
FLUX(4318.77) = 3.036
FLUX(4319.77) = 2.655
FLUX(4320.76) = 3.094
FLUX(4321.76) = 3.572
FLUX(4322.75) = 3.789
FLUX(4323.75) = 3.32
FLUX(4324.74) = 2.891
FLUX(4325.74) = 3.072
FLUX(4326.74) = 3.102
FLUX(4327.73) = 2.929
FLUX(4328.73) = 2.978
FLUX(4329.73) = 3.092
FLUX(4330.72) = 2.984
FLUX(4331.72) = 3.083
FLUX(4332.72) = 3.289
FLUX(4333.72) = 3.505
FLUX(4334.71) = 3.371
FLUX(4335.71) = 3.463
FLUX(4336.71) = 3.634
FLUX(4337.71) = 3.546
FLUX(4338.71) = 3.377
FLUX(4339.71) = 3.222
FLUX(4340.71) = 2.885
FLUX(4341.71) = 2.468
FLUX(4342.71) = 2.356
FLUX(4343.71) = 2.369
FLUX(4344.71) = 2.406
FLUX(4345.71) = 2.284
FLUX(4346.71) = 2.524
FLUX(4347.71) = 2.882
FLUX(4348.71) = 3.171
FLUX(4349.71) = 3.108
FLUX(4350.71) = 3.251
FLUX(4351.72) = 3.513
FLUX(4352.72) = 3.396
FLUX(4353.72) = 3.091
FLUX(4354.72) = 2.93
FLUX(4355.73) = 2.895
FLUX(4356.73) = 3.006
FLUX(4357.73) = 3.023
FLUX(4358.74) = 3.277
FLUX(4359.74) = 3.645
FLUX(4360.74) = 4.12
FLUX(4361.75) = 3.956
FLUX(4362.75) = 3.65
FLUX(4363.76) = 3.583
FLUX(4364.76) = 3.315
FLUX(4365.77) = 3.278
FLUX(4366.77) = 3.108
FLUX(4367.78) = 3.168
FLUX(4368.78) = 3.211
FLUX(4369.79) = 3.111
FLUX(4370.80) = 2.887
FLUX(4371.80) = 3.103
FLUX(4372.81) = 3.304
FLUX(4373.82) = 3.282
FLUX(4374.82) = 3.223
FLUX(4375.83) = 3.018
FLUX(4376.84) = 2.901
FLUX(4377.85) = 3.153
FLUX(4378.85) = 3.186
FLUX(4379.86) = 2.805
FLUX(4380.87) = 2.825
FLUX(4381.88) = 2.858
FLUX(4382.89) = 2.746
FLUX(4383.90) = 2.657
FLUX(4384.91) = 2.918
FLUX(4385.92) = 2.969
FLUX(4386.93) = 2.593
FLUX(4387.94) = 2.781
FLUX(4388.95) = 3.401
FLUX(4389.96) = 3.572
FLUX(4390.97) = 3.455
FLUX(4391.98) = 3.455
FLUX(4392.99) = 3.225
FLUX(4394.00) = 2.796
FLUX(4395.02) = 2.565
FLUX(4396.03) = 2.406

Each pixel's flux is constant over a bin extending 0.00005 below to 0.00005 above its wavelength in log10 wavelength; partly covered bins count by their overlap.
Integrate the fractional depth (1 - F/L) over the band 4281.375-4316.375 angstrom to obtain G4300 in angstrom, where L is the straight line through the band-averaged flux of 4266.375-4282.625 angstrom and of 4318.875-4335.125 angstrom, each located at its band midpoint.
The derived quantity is 6.62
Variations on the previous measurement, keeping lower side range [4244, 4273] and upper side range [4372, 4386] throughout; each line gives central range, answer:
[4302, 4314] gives 3.7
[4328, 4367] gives -2.9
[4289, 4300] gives 0.6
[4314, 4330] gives -0.9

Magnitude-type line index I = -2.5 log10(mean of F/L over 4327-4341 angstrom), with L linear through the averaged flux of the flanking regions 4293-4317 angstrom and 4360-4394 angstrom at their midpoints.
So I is -0.236 mag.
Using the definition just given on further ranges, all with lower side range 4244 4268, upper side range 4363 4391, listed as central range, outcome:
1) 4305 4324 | 0.13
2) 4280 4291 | 0.12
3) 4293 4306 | 0.30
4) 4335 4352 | 0.01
